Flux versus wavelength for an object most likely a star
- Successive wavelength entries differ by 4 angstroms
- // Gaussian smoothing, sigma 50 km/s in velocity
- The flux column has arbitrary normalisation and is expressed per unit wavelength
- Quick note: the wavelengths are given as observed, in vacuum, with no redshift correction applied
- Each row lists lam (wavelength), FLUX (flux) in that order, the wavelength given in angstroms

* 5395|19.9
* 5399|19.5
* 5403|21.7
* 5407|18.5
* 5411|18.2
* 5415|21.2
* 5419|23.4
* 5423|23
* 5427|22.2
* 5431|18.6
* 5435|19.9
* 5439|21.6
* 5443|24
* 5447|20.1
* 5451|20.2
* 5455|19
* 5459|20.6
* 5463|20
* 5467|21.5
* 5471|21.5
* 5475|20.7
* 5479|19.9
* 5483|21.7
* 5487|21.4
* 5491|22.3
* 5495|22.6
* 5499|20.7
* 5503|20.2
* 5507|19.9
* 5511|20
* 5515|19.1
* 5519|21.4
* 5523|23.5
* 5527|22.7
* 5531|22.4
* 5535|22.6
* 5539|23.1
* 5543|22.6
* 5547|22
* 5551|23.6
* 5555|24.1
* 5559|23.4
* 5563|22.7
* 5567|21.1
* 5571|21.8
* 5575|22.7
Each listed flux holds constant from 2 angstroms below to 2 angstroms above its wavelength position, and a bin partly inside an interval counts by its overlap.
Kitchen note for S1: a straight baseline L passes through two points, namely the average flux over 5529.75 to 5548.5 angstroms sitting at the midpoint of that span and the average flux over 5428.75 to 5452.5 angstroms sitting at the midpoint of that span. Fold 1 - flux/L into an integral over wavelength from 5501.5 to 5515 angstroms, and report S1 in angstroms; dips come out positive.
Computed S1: 1.29 angstroms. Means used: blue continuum 20.8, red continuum 22.6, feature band 19.9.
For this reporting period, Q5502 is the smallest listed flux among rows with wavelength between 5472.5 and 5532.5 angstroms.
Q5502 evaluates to 19.1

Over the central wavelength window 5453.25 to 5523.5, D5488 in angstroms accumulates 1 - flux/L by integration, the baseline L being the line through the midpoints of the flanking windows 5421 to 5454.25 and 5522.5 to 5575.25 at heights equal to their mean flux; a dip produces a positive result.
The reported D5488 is 3.2 angstroms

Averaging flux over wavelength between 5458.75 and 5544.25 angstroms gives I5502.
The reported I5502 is 21.4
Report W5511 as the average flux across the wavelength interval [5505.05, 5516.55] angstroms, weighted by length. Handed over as 19.7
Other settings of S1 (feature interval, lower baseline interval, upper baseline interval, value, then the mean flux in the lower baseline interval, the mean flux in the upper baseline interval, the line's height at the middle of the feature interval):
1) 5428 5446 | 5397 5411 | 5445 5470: -0.9 angstroms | 19.7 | 20.3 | 20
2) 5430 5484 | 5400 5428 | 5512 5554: 2.1 angstroms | 21.1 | 22.3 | 21.5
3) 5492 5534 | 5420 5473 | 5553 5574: 1.2 angstroms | 21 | 22.6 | 21.9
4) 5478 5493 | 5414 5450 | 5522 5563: 0.5 angstroms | 21.5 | 23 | 22.2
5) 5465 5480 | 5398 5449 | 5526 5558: 0.5 angstroms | 20.9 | 22.9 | 21.8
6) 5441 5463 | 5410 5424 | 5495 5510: 0.5 angstroms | 21.6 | 20.6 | 21.2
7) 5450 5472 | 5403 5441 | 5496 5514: 0.1 angstroms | 20.8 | 20.3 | 20.5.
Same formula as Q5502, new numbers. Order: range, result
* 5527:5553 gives 22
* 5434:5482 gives 19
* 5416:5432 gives 18.6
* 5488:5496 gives 22.3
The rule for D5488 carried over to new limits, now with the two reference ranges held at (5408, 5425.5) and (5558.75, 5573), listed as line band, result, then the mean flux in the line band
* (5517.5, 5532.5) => -0.45 angstroms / 22.5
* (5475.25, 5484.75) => 0.39 angstroms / 20.8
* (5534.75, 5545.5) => -0.39 angstroms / 22.8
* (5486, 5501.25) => -0.02 angstroms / 21.7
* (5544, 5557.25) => -0.70 angstroms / 23.2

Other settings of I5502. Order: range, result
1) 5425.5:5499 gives 21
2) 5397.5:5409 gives 19.9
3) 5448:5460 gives 19.9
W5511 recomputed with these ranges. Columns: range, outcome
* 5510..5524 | 20.9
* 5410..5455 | 21.1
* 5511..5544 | 22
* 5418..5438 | 21.3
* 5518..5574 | 22.7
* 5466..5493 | 21.3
